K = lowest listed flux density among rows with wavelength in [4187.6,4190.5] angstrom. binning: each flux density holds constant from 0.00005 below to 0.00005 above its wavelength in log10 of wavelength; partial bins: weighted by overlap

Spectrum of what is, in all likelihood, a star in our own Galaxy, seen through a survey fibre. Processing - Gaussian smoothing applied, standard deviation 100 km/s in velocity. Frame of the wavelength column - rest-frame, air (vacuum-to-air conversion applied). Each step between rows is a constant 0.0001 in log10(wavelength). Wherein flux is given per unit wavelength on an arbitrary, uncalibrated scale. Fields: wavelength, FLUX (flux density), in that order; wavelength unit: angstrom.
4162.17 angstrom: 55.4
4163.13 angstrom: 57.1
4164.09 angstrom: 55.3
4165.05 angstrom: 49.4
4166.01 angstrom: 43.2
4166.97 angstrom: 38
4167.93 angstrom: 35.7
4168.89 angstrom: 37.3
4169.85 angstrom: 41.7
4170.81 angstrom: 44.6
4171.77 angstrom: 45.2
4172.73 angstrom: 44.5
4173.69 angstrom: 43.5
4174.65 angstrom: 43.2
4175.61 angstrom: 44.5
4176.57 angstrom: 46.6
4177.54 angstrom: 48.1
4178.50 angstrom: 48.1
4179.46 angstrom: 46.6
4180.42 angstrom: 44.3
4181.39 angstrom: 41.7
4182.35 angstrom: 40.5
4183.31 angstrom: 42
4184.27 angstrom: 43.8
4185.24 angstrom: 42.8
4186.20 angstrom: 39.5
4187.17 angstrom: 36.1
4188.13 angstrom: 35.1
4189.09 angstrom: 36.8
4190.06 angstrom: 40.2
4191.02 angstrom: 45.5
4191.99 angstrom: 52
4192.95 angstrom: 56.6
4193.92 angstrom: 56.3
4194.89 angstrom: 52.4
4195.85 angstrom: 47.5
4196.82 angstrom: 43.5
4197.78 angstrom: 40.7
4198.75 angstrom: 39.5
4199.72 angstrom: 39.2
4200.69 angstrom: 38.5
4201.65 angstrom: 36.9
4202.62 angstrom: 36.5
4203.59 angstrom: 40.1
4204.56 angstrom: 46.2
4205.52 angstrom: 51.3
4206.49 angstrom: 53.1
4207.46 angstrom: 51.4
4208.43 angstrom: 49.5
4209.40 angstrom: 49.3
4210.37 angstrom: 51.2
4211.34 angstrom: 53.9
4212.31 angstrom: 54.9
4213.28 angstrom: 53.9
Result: 35.1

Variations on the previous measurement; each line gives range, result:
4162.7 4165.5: 49.4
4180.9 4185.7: 40.5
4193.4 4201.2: 38.5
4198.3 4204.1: 36.5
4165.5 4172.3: 35.7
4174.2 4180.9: 43.2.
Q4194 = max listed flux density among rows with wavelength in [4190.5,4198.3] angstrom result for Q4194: 56.6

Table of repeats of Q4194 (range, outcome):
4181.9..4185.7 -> 43.8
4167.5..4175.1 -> 45.2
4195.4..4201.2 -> 47.5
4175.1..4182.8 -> 48.1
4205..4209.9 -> 53.1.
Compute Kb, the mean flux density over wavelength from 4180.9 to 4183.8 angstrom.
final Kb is 41.4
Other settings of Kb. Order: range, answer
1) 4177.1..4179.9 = 47.7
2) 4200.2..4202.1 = 37.8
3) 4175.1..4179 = 46.8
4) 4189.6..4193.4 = 48.6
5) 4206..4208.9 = 51.3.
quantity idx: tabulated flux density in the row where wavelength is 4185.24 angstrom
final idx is 42.8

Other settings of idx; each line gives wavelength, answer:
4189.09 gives 36.8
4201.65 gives 36.9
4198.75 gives 39.5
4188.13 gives 35.1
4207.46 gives 51.4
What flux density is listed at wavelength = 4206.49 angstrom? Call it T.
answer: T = 53.1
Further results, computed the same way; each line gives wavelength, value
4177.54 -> 48.1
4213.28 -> 53.9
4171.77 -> 45.2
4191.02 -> 45.5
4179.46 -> 46.6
